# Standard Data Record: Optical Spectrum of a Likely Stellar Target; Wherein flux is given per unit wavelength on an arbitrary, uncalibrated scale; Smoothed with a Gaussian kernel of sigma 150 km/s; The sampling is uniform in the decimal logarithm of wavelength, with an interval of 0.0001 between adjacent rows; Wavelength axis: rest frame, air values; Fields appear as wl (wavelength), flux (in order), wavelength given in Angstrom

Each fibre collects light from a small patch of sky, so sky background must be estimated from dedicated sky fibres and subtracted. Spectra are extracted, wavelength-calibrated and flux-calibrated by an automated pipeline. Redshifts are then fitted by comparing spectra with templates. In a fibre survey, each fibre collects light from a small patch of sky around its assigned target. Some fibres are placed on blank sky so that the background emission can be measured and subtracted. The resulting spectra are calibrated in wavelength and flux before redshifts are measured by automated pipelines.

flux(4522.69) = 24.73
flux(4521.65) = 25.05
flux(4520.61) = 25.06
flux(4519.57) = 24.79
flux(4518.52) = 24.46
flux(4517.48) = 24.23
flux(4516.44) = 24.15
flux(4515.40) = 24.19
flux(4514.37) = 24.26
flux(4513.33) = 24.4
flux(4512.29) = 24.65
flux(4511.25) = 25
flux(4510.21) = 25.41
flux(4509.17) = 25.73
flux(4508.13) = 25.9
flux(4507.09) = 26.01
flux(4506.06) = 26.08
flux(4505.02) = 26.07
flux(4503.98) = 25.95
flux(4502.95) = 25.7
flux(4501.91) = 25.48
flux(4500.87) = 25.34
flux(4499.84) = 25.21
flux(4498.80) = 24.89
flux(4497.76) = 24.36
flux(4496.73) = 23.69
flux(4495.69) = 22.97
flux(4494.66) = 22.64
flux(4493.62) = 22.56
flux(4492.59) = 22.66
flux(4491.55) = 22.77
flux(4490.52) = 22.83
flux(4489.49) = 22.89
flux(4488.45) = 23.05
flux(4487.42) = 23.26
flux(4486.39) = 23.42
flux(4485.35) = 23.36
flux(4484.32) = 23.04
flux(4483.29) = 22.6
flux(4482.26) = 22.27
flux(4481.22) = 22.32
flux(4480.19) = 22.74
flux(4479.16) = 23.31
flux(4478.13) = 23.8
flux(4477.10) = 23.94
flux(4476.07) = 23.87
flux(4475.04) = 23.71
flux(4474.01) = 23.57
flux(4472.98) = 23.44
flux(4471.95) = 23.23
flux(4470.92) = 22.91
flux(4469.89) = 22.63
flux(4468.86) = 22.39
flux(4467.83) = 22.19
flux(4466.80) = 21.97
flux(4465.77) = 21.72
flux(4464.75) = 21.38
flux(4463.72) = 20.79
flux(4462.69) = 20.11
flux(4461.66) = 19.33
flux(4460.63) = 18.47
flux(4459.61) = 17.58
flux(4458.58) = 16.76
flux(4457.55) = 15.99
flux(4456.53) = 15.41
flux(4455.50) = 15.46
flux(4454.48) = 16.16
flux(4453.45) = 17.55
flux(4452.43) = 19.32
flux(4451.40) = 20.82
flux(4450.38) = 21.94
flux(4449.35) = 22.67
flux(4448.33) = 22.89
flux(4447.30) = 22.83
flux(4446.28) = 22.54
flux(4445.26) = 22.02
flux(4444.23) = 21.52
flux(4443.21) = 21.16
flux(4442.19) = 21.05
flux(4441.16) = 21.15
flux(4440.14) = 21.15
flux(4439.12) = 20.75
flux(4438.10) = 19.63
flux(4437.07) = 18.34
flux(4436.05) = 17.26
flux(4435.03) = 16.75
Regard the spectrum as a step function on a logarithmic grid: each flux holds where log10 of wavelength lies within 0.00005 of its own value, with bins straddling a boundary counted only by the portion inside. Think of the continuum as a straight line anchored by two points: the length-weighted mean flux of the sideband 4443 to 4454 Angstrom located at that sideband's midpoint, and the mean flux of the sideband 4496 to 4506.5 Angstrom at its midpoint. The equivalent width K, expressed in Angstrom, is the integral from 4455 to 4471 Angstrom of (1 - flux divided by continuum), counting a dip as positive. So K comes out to 2.0 Angstrom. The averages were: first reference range 21.4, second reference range 25.2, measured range 19.6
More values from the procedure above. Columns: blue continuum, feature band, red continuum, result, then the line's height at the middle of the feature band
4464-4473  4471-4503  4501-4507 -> 0.88 Angstrom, 24.2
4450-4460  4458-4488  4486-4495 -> -2.58 Angstrom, 20.3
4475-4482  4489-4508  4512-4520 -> -0.39 Angstrom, 23.9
